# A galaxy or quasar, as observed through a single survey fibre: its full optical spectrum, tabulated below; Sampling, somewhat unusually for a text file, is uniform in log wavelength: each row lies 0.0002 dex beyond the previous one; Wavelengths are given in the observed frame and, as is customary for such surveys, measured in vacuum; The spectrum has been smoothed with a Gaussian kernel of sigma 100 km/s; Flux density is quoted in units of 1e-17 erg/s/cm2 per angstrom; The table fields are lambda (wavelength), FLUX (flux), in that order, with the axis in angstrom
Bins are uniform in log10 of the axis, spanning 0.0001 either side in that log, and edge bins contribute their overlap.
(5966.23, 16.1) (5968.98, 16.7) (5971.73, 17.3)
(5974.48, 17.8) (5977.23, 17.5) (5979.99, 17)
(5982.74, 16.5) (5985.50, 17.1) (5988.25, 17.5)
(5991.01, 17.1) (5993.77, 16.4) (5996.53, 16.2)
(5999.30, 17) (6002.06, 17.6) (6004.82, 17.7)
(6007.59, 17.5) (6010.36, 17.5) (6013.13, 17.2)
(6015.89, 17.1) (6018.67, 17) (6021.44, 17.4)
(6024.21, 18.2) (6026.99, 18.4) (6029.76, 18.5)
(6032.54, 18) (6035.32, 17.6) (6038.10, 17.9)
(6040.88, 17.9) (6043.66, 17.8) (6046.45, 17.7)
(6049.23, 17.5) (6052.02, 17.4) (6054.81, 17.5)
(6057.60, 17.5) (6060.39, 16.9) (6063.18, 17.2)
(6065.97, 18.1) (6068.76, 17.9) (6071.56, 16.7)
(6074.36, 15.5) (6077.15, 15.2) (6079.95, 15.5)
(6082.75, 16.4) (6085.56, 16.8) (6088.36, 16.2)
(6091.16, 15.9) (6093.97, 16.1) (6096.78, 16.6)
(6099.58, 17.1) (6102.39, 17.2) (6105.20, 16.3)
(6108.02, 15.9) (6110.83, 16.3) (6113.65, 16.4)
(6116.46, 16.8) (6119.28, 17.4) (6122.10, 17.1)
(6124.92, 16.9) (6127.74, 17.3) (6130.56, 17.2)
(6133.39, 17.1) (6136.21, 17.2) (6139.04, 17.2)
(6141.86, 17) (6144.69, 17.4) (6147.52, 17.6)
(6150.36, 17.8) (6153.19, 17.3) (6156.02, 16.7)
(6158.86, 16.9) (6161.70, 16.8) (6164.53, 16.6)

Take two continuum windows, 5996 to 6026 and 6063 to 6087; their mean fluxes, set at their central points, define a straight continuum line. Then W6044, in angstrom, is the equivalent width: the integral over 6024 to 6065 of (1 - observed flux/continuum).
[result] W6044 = -1.9 angstrom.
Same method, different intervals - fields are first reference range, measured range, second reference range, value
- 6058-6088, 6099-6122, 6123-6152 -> 0.4 angstrom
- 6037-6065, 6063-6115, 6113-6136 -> 2.5 angstrom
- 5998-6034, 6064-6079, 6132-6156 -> 0.7 angstrom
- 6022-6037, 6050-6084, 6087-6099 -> 0.4 angstrom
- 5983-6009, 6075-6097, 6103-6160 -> 1.3 angstrom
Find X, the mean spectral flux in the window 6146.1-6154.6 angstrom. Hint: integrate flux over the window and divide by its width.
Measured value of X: 17.6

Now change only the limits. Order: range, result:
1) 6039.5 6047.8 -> 17.8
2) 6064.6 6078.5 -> 16.7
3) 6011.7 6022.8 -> 17.2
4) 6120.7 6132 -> 17.1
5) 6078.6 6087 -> 16.2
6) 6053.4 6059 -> 17.5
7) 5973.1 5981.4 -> 17.4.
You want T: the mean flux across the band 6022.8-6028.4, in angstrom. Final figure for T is 18.3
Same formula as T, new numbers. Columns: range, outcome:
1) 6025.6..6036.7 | 18.1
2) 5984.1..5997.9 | 16.9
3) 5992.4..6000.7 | 16.5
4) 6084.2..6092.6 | 16.3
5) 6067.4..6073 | 17.3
